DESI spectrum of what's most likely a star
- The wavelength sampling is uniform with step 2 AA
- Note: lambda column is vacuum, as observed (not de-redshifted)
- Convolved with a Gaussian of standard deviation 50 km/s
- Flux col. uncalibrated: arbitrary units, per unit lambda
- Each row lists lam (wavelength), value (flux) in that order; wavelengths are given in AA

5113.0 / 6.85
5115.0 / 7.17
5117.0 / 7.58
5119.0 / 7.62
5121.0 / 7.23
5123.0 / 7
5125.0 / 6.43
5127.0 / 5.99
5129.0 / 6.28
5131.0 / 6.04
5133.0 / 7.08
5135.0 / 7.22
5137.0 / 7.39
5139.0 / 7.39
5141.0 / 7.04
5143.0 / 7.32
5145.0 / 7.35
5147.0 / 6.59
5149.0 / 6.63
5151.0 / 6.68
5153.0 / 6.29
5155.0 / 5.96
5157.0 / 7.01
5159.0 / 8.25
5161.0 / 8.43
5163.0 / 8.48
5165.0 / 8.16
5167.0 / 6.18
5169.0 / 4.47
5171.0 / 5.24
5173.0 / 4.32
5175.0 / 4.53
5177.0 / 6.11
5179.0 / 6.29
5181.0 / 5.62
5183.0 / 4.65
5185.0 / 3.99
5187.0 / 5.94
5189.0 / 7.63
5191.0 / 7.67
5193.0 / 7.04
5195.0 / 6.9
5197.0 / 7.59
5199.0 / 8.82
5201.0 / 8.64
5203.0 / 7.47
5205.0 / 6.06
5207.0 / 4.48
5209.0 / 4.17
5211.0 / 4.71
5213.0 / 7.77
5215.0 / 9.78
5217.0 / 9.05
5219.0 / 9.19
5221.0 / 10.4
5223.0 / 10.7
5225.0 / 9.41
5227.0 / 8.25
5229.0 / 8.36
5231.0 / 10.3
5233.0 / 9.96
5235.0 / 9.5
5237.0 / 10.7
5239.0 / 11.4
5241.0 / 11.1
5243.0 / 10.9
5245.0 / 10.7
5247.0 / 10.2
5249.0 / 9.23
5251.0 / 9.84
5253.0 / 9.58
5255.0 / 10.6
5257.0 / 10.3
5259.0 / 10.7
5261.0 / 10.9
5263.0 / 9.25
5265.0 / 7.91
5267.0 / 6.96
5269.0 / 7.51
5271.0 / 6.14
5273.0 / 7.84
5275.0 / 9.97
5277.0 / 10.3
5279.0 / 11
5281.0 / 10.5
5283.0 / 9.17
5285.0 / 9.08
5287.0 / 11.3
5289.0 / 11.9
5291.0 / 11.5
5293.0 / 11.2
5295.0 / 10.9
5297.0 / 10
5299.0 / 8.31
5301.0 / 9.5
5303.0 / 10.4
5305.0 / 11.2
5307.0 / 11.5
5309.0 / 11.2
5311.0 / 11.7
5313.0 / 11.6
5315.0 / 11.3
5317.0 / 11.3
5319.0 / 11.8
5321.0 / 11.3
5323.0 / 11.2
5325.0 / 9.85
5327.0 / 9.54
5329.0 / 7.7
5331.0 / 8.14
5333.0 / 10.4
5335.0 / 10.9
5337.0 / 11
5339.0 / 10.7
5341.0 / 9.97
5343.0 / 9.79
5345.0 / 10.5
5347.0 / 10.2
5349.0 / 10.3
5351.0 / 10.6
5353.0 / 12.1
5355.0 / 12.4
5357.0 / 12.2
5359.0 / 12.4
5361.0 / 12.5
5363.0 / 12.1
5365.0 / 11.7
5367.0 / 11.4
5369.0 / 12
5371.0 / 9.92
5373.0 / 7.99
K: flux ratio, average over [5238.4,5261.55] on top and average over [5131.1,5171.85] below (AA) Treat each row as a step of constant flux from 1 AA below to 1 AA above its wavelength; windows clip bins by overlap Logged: 1.50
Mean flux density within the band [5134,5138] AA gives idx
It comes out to 7.3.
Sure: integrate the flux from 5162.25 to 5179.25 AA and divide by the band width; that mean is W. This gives 5.92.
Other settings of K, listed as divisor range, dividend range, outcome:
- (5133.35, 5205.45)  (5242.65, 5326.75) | 1.51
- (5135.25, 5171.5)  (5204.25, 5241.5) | 1.25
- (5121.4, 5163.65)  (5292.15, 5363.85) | 1.54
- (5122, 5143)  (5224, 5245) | 1.47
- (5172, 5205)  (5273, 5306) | 1.60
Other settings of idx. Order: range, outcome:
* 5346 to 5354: 10.8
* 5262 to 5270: 7.91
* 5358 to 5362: 12.4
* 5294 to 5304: 9.82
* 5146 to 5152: 6.63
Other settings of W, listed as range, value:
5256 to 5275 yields 8.68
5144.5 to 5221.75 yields 6.77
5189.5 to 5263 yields 8.95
